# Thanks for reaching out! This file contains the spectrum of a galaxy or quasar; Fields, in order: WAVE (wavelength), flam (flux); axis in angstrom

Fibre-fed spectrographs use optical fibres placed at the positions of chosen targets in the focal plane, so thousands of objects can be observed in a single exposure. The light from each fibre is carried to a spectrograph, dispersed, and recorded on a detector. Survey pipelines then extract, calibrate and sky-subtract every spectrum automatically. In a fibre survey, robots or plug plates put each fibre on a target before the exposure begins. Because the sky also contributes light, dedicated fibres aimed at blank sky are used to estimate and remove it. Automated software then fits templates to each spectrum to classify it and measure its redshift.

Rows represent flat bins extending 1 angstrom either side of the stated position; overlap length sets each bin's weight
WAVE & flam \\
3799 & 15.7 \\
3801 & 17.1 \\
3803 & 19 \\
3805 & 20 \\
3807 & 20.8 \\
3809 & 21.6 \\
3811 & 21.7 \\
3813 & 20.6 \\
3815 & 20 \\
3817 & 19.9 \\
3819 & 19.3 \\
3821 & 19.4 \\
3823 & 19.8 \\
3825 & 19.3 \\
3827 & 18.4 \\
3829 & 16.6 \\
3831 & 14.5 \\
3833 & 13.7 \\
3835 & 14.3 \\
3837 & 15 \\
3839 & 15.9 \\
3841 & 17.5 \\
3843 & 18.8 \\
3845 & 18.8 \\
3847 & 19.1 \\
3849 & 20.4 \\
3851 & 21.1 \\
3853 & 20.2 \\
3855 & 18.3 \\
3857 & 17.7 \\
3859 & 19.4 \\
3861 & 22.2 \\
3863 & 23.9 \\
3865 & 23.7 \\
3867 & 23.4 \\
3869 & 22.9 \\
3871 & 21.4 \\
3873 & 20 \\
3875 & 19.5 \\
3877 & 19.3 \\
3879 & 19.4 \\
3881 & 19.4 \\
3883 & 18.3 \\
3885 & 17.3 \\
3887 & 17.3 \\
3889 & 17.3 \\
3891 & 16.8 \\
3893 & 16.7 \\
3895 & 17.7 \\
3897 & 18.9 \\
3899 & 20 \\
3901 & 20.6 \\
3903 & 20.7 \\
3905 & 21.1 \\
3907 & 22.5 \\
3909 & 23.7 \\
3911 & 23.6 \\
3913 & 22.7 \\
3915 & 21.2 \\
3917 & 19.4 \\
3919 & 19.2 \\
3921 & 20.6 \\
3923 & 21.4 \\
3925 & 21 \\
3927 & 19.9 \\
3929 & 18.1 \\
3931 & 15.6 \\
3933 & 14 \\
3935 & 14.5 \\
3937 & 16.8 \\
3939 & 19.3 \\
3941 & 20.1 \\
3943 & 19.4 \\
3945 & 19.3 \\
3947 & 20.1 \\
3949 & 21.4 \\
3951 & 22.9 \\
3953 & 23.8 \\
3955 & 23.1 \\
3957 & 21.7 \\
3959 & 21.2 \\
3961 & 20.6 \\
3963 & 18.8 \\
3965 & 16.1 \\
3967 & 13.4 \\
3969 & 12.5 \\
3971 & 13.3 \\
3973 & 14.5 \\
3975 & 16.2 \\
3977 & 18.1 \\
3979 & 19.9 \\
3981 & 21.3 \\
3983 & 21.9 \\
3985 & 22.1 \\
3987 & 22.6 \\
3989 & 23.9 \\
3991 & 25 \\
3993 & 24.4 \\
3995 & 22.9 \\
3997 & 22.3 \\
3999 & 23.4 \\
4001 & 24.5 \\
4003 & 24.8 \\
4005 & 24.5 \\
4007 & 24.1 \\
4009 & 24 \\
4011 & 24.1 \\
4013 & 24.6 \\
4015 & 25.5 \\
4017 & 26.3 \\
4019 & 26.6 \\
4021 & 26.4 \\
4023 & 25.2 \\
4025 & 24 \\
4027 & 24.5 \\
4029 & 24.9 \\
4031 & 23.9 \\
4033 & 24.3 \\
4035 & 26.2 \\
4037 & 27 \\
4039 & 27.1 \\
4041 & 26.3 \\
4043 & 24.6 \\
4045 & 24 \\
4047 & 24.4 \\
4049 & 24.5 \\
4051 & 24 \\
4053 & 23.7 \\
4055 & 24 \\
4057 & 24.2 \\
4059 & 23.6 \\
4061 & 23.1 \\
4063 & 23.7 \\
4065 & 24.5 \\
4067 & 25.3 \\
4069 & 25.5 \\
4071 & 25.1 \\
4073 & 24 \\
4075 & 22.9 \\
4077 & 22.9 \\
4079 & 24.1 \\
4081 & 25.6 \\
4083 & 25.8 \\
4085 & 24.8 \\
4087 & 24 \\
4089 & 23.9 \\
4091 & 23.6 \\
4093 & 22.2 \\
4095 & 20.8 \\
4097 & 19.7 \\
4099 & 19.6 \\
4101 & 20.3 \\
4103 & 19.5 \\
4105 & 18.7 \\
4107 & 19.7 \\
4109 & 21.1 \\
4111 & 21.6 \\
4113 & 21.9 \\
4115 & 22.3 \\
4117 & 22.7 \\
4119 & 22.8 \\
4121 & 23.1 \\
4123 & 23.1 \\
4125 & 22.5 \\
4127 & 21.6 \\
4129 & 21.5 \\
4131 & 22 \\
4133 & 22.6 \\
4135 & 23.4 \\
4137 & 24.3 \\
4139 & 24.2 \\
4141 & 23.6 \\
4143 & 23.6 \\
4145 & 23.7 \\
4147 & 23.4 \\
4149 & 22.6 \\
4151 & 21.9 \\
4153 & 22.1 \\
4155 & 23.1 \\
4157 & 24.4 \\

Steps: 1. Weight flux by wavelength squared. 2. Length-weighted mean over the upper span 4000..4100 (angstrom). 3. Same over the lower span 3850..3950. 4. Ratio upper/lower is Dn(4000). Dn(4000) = 1.3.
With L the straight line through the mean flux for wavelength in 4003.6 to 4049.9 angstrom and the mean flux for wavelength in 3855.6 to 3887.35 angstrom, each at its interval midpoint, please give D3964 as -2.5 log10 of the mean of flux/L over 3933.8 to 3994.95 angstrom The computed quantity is 0.18 mag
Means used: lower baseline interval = 20.4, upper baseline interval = 25.1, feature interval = 19.6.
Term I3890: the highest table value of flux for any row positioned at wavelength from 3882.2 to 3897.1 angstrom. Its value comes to 18.9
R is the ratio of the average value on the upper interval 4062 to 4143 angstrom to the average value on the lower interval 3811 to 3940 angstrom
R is 1.18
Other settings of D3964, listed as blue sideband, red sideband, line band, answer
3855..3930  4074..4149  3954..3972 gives 0.17 mag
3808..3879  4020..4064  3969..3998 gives 0.14 mag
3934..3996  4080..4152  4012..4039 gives -0.22 mag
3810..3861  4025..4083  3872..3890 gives 0.06 mag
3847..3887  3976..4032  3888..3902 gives 0.15 mag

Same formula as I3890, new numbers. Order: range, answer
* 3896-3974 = 23.8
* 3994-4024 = 26.6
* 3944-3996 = 25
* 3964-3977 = 18.1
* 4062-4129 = 25.8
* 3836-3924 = 23.9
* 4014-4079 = 27.1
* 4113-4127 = 23.1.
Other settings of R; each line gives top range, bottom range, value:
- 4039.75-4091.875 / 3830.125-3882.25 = 1.27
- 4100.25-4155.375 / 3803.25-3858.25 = 1.19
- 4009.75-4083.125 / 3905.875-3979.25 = 1.29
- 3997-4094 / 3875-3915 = 1.25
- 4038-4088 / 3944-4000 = 1.21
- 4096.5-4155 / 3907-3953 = 1.11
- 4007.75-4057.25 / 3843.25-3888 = 1.24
